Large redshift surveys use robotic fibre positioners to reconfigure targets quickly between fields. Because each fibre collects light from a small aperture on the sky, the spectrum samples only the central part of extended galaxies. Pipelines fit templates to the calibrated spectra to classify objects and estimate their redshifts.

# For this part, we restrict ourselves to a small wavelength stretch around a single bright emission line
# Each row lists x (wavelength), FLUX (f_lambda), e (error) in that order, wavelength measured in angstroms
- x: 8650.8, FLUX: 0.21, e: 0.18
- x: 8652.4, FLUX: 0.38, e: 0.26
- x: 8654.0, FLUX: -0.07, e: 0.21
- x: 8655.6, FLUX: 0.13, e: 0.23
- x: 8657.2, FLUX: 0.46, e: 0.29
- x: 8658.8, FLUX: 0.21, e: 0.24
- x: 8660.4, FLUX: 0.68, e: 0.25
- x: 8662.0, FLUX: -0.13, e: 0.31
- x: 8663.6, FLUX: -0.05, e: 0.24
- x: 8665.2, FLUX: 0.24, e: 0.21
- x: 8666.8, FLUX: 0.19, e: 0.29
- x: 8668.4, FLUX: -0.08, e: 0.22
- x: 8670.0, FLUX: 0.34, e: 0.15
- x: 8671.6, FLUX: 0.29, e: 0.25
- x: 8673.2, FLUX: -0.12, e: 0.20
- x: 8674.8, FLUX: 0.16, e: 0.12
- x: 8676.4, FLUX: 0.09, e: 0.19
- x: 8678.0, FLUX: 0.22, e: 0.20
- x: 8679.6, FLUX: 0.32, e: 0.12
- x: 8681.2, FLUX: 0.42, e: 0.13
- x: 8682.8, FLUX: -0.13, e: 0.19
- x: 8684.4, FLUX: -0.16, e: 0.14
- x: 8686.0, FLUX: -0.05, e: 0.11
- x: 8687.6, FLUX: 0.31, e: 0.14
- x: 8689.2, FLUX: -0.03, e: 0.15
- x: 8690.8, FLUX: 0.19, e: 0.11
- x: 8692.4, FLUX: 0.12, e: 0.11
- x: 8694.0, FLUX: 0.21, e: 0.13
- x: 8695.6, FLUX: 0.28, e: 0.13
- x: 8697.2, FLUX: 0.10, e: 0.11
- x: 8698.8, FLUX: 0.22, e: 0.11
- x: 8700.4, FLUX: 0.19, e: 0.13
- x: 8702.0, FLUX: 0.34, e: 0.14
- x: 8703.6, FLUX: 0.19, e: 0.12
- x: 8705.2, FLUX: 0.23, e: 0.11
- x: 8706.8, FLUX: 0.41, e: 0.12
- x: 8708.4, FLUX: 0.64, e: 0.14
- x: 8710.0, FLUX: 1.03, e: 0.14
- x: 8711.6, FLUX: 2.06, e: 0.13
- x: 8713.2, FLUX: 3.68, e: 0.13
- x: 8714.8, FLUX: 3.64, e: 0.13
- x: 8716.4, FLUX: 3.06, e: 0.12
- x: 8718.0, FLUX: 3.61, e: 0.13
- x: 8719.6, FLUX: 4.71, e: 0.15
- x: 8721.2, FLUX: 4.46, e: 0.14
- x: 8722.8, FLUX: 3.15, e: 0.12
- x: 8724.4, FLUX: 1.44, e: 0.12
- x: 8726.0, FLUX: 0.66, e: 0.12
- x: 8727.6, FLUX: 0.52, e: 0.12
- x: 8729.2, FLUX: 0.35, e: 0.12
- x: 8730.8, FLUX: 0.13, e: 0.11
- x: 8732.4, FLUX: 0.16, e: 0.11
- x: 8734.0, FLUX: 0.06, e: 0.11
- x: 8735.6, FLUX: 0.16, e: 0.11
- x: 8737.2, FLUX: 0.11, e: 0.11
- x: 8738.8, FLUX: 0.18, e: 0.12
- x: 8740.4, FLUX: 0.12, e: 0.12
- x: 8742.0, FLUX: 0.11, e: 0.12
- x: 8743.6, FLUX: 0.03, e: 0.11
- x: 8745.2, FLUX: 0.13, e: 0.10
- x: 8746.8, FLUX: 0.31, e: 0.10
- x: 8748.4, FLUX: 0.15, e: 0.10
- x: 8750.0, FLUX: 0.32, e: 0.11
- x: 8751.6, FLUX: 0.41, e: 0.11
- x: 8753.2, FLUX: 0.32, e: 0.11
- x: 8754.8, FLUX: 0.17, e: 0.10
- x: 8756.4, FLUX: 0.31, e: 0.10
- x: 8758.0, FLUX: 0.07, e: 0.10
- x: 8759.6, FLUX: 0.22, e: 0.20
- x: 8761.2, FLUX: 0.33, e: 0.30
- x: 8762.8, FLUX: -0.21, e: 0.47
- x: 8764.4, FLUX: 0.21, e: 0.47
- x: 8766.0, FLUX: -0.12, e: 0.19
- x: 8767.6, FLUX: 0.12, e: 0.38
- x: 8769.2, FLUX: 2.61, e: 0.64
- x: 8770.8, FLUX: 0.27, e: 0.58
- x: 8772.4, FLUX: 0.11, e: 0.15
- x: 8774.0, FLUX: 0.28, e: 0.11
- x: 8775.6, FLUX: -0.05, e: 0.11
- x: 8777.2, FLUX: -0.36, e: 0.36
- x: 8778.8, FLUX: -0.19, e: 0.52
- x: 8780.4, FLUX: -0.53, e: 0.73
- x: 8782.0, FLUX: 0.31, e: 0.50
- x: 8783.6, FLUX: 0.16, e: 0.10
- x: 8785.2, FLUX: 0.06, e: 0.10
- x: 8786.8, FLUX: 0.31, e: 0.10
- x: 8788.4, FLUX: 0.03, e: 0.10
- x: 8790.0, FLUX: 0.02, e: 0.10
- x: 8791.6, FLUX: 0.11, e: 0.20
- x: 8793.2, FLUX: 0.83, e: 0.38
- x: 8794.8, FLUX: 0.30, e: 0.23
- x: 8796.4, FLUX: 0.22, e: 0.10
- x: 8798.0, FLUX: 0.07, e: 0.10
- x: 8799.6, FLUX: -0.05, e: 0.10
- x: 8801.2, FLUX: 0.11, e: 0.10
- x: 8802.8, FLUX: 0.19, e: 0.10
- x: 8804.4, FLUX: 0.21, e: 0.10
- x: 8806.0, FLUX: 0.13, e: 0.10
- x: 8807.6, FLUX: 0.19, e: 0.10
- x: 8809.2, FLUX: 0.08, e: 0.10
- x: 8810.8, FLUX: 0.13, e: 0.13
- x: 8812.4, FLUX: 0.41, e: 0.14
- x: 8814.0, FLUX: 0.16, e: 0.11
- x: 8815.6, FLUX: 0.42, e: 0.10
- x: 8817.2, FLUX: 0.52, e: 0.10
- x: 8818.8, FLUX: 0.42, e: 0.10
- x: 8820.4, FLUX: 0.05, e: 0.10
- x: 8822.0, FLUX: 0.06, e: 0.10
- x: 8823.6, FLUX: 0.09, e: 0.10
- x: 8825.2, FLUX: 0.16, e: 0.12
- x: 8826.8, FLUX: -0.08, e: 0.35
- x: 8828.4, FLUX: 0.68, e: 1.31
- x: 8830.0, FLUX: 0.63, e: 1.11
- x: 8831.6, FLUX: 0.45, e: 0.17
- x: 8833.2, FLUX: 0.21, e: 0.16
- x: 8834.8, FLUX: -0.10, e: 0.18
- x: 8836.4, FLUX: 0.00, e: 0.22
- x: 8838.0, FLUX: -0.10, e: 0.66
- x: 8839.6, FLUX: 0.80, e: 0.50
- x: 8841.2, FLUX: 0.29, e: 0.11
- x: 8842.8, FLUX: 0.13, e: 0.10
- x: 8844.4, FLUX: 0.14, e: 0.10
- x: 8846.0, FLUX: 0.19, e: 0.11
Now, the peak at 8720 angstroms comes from [O II]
